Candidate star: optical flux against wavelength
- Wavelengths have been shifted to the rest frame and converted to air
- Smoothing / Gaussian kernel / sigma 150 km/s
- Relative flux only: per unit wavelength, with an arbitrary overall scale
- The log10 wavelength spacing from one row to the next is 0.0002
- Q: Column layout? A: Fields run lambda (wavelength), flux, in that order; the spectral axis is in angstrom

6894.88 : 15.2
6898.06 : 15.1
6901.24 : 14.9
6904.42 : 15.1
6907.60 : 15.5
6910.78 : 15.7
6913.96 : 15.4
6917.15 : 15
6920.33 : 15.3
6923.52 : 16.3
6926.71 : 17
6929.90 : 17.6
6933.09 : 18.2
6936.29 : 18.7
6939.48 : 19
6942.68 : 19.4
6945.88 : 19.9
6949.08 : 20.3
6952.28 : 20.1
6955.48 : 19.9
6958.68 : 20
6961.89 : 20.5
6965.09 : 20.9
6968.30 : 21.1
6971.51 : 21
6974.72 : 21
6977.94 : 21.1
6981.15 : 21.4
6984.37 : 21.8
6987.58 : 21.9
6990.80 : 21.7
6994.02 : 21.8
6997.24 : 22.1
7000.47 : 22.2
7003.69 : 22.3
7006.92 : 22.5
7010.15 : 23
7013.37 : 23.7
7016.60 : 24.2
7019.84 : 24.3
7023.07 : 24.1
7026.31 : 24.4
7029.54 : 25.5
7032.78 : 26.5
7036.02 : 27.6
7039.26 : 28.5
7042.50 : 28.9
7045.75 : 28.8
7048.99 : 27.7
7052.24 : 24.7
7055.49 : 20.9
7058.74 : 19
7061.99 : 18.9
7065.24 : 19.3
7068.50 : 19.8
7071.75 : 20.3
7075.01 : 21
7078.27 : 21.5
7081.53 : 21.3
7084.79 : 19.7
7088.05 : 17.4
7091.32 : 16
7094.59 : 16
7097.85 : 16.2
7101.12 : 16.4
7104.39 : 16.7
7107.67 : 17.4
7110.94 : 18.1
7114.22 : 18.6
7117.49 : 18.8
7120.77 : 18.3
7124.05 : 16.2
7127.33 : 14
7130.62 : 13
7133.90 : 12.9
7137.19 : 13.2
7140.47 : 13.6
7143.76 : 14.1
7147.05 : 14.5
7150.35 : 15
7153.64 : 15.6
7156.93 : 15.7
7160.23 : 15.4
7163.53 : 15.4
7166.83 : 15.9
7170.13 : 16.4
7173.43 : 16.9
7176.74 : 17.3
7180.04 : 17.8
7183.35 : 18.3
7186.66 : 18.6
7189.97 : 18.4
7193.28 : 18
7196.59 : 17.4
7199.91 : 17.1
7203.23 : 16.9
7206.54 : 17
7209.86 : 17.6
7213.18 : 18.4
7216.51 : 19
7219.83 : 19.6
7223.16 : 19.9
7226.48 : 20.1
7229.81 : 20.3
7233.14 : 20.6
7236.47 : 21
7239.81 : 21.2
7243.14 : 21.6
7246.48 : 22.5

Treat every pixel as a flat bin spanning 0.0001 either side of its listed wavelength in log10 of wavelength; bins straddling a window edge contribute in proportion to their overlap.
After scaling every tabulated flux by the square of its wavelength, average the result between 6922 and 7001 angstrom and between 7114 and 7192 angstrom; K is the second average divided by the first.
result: 0.84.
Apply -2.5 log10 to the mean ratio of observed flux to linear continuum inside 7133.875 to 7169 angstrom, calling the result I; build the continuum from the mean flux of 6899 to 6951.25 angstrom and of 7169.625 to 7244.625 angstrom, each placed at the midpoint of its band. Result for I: 0.238 mag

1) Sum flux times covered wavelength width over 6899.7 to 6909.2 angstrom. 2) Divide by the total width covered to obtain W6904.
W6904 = 15.2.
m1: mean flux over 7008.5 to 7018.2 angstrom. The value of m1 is 23.6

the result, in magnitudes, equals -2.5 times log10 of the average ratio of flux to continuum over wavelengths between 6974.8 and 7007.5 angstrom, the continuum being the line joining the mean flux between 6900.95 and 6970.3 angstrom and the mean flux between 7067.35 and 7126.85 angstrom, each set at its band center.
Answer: -0.20 mag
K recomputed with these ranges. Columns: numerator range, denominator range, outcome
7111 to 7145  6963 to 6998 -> 0.75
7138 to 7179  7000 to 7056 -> 0.64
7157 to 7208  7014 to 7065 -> 0.72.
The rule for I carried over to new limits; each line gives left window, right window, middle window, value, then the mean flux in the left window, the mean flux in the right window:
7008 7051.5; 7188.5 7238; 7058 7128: 0.27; 25.9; 18.8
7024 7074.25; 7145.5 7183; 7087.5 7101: 0.27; 24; 16.1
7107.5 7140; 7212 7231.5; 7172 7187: 0.02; 15.9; 19.6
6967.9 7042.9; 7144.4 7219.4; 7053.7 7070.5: 0.09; 23.4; 16.9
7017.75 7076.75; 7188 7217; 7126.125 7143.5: 0.46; 23.9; 17.7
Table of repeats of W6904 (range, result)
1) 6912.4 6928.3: 15.8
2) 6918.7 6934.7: 16.9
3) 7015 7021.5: 24.2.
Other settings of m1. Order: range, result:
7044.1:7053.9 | 27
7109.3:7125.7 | 18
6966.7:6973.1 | 21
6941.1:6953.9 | 19.9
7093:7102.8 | 16.2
